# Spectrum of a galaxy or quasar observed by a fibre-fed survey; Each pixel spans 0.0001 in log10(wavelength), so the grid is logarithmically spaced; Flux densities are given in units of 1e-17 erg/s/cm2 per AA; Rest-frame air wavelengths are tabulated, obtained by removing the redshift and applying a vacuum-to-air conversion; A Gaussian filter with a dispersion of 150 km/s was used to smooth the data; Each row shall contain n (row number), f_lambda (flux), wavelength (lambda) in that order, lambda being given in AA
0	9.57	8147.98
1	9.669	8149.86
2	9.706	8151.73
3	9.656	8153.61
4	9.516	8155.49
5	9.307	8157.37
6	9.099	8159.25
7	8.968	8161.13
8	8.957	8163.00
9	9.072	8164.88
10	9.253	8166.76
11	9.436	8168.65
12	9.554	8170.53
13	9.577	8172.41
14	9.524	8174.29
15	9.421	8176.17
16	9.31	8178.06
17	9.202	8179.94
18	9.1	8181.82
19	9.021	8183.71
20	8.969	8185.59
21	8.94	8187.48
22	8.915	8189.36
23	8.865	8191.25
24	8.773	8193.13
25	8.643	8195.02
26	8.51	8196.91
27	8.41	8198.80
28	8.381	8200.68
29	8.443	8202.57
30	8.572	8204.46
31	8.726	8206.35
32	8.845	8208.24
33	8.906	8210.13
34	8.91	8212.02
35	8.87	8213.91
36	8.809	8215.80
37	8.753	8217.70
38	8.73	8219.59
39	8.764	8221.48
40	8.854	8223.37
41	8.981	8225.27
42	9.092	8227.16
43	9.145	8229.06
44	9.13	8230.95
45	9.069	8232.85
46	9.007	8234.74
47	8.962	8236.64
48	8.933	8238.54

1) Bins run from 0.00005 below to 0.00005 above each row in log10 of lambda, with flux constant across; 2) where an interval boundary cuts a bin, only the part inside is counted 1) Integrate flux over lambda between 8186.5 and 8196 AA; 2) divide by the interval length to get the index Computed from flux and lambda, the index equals 8.82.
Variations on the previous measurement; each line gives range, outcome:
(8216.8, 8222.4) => 8.76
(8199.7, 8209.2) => 8.6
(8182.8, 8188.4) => 8.98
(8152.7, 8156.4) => 9.58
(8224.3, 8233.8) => 9.08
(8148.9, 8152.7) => 9.69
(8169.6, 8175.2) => 9.56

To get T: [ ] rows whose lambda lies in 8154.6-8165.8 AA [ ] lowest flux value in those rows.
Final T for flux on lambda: 8.957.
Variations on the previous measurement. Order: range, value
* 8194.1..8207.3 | 8.381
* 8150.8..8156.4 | 9.516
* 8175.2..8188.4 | 8.94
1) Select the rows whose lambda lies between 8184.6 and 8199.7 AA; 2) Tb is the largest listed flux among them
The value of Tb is 8.969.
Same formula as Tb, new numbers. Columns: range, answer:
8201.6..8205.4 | 8.572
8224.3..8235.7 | 9.145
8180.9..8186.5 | 9.1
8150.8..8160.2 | 9.706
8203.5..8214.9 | 8.91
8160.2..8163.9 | 8.968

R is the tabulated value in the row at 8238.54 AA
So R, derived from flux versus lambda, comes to 8.933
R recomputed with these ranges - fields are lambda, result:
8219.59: 8.73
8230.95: 9.13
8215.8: 8.809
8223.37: 8.854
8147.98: 9.57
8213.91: 8.87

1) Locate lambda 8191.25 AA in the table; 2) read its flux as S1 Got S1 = 8.865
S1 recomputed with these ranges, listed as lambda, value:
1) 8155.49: 9.516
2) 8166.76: 9.253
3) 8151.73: 9.706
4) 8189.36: 8.915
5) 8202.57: 8.443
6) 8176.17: 9.421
